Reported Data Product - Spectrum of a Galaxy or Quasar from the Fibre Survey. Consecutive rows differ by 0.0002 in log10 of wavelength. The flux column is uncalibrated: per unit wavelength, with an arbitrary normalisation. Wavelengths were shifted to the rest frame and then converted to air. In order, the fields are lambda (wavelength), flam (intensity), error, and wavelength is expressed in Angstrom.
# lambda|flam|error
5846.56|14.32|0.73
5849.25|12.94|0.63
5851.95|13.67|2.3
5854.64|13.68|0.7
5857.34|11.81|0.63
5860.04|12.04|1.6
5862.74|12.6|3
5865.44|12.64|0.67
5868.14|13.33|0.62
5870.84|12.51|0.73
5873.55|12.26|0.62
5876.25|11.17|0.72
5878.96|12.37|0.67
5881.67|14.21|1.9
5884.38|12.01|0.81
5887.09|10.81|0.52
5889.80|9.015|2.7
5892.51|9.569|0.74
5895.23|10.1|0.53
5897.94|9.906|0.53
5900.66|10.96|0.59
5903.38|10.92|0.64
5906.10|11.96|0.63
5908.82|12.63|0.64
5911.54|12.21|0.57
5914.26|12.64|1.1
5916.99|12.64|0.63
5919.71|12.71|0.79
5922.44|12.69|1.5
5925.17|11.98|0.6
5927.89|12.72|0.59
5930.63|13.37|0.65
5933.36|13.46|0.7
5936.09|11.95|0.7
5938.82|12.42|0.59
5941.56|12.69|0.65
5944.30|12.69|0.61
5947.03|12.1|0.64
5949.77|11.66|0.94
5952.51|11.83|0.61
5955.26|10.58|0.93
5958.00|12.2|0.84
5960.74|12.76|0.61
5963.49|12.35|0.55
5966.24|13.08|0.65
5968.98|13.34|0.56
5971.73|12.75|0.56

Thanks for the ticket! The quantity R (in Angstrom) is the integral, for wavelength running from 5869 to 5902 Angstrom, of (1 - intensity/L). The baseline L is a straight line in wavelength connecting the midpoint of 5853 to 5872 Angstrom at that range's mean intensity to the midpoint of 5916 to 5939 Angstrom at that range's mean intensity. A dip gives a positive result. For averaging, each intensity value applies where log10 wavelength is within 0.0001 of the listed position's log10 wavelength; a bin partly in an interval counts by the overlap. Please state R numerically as 3.7 Angstrom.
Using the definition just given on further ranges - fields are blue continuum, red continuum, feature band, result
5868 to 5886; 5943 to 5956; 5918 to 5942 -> -1.3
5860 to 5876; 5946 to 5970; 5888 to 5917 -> 3.1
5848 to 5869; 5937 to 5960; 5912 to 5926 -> -0.3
